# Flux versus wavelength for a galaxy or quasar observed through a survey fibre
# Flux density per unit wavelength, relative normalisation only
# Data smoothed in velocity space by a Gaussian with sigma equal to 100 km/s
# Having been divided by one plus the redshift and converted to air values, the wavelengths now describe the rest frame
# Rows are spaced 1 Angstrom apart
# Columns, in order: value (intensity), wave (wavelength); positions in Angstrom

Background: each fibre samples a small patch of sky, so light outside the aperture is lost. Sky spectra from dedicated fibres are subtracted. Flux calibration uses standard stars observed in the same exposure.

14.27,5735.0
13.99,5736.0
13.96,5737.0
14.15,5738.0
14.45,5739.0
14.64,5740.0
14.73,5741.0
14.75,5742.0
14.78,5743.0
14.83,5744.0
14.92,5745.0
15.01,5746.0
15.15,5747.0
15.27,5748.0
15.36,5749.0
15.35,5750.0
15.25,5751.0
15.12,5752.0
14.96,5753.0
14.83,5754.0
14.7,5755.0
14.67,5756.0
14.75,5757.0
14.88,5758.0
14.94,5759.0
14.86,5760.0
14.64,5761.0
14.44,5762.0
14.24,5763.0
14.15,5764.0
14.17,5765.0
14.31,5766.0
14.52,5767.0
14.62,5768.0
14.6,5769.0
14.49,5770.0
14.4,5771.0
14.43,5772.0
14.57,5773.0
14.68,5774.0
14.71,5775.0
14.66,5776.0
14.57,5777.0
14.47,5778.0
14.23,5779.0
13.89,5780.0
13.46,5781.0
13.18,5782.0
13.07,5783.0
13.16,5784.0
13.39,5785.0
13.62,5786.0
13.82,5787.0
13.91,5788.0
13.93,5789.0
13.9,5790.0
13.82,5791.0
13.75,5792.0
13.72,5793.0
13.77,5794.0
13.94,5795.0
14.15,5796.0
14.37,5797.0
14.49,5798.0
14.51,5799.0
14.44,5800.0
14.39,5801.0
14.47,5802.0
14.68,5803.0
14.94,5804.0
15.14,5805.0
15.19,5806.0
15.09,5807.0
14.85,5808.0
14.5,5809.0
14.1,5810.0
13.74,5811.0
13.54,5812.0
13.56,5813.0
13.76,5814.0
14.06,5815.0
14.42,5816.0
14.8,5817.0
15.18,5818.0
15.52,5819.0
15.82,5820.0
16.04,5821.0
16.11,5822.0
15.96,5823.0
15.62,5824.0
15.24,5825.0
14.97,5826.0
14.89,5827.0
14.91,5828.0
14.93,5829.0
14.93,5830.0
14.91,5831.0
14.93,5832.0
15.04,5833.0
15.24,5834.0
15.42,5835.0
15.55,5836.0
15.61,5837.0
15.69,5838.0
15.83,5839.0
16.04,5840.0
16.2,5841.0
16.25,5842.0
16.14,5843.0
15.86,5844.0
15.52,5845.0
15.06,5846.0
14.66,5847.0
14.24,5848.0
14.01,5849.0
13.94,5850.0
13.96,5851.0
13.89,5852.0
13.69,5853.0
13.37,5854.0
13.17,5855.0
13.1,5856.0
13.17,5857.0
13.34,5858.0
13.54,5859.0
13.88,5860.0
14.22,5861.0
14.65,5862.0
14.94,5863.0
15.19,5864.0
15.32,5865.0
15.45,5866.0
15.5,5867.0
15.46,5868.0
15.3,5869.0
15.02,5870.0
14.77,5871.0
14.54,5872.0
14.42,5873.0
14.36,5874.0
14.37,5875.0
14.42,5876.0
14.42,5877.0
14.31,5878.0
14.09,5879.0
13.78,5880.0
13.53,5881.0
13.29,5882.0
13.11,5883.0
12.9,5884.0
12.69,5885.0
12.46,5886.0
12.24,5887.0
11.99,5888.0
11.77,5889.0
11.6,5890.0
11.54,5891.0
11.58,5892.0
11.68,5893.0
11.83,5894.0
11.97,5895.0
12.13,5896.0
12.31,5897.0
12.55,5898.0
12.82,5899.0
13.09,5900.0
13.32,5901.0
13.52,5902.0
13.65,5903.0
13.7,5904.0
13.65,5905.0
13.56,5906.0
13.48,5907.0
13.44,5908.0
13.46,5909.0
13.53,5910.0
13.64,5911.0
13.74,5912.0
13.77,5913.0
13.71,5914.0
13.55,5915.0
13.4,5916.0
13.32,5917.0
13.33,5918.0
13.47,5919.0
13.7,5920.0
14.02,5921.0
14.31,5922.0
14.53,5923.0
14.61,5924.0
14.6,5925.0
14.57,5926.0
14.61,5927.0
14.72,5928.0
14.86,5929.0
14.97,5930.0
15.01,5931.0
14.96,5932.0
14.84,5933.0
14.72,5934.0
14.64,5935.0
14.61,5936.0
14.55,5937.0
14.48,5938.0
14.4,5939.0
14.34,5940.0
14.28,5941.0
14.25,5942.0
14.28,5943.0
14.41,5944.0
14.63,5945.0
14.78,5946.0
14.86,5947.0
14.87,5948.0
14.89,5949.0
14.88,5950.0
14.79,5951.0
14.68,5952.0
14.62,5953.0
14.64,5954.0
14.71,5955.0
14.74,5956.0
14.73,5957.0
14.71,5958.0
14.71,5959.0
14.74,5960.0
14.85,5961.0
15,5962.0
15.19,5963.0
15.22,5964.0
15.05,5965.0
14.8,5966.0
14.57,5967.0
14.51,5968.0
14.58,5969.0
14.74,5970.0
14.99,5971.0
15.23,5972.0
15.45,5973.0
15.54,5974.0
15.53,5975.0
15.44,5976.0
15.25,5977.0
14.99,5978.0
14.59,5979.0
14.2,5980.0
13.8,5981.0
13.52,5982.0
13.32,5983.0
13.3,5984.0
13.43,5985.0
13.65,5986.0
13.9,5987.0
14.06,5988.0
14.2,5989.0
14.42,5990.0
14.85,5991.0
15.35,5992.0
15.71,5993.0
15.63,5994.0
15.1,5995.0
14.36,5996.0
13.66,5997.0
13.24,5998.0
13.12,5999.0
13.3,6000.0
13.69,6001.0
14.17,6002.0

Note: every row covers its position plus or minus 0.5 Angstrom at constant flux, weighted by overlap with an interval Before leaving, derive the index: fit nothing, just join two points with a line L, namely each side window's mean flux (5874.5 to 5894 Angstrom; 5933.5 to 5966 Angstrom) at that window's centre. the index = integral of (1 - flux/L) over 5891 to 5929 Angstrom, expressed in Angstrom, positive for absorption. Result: 0.55 Angstrom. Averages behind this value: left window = 12.9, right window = 14.7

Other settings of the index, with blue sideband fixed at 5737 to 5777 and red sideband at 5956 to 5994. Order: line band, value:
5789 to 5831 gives 0.2 Angstrom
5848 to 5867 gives 0.8 Angstrom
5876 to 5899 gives 3.2 Angstrom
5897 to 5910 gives 1.2 Angstrom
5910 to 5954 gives 0.9 Angstrom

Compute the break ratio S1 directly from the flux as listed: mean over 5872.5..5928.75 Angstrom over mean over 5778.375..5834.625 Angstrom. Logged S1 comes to 0.92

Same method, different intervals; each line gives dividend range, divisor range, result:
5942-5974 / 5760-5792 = 1.05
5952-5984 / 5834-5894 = 1.04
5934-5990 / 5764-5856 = 1.00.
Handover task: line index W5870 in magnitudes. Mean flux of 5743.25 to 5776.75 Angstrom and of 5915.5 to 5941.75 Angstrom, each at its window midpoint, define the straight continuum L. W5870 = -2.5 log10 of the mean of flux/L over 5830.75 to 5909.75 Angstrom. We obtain 0.04 mag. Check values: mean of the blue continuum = 14.7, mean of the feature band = 14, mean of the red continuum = 14.4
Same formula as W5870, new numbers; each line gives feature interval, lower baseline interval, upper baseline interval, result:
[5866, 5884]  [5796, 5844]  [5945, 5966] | 0.04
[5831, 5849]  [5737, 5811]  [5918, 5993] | -0.07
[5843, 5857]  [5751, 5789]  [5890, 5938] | -0.02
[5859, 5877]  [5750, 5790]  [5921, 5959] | -0.02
